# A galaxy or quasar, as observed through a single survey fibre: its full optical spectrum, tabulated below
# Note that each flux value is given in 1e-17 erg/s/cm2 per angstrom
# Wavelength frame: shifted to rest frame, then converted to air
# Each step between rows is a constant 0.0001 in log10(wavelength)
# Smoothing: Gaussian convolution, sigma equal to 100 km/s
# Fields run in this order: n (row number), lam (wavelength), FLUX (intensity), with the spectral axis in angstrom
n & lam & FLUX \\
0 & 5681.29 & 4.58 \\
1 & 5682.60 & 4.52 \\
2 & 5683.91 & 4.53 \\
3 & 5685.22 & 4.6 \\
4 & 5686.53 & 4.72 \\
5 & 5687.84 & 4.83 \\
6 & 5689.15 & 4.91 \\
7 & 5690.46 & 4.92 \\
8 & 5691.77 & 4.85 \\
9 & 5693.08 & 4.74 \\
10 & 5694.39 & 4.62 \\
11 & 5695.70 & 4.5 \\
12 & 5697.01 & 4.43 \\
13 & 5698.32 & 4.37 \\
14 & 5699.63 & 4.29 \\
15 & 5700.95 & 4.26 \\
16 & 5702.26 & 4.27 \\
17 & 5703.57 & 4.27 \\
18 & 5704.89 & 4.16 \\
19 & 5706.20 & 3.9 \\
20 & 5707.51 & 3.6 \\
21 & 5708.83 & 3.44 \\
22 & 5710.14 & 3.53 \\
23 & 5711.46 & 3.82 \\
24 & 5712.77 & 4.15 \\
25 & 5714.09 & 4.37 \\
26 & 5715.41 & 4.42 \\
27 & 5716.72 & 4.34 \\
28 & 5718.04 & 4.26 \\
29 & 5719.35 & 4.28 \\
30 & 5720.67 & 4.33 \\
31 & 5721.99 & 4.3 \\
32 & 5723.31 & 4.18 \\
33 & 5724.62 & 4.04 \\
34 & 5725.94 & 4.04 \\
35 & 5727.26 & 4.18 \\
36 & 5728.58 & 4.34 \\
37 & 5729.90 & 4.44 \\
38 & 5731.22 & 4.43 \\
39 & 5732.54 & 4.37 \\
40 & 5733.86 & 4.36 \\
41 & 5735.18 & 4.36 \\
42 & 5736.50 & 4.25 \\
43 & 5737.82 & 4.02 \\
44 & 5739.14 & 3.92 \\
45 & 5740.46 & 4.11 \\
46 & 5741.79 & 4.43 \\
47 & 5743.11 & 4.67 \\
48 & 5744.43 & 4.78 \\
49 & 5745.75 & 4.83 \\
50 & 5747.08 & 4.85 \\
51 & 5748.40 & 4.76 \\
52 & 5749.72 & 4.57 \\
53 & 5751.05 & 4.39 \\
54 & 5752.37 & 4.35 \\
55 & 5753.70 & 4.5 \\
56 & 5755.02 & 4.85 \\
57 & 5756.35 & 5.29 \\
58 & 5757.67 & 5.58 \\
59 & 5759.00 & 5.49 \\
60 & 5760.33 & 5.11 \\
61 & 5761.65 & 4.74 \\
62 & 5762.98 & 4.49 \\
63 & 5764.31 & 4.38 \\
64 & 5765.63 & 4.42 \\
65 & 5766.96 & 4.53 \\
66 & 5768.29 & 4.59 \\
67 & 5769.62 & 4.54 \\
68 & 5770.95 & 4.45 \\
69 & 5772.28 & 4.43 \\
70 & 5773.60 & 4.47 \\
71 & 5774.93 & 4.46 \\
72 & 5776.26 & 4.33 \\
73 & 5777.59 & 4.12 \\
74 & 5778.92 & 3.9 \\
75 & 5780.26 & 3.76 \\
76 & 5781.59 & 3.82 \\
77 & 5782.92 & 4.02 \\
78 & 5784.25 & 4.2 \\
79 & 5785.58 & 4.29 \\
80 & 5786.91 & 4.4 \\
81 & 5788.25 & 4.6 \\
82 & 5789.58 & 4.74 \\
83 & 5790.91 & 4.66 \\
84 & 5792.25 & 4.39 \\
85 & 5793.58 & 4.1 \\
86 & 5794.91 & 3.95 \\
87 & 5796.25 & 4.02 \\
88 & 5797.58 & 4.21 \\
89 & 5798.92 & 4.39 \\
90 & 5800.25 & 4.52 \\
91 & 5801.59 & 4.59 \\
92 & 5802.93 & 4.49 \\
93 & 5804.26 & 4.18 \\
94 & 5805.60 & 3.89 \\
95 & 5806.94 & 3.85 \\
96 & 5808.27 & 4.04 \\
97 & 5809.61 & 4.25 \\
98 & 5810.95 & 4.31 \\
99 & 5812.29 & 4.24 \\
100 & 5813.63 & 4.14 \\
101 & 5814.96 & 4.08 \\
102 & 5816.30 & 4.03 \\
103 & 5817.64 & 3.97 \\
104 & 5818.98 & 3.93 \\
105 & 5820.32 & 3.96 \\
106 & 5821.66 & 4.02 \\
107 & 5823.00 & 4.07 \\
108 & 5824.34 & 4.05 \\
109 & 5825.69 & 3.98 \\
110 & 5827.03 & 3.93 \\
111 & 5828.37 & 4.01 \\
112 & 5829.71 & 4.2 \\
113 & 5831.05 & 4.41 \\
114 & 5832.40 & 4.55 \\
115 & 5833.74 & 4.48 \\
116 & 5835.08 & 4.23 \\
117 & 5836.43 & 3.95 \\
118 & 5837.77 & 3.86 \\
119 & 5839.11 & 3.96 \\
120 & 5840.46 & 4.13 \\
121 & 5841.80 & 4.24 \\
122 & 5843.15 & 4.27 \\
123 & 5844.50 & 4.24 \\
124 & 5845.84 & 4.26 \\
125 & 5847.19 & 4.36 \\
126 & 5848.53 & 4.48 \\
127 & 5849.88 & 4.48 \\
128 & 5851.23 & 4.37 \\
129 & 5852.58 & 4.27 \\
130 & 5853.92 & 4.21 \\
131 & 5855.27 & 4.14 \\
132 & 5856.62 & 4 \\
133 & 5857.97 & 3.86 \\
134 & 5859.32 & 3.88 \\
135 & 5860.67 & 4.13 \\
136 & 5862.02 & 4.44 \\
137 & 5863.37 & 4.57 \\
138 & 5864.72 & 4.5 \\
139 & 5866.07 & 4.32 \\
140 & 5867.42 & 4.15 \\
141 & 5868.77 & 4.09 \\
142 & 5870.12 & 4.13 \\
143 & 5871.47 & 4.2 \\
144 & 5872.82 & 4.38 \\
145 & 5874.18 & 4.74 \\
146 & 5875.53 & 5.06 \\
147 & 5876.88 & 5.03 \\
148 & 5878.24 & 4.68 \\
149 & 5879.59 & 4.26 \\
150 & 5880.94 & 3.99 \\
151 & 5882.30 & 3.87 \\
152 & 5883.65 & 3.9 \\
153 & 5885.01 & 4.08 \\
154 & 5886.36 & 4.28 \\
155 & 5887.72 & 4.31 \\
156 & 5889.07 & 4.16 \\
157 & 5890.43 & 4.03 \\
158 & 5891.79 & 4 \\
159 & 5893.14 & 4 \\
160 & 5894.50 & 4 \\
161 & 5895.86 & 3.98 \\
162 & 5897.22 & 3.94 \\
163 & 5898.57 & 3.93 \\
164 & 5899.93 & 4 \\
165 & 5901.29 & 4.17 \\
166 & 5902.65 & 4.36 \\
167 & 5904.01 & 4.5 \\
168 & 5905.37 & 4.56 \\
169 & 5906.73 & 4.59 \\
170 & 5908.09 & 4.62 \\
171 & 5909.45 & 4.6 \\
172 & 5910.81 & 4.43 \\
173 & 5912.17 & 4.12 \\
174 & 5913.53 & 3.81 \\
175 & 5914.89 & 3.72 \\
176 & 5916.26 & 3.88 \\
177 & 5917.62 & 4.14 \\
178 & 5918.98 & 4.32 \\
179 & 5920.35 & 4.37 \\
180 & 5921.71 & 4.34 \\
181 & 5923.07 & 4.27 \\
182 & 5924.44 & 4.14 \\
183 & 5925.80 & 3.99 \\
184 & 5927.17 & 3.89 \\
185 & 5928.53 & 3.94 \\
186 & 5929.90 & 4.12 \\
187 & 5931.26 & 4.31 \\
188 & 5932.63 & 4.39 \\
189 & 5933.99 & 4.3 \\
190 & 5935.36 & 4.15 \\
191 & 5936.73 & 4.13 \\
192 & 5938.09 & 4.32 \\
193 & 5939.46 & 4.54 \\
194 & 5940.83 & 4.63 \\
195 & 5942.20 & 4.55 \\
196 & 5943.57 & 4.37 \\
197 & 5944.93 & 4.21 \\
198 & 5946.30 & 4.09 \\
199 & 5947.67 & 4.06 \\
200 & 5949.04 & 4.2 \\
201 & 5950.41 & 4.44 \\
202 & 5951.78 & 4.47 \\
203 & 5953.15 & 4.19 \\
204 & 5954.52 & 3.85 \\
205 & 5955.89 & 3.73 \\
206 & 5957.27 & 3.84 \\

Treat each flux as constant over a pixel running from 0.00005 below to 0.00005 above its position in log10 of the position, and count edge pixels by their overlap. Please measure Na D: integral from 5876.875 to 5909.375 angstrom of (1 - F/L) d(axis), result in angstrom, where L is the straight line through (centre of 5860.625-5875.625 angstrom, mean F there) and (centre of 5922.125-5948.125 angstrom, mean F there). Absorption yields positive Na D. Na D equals 0.9 angstrom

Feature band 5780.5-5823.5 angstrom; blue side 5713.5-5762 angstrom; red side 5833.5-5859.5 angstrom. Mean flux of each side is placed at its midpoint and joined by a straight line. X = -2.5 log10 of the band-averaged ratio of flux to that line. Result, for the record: 0.030 mag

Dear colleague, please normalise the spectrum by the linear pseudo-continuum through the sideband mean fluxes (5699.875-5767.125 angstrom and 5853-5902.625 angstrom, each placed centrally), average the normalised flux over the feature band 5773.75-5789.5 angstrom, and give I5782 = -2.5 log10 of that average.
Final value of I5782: 0.03 mag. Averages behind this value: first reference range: 4.39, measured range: 4.2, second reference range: 4.21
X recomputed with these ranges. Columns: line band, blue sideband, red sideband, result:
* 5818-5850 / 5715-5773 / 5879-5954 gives 0.05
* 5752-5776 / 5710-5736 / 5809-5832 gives -0.13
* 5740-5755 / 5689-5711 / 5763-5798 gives -0.07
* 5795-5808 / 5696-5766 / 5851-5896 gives 0.02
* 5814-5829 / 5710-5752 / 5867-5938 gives 0.07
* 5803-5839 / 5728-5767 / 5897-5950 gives 0.09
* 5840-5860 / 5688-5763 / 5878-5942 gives 0.01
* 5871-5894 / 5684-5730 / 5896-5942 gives -0.01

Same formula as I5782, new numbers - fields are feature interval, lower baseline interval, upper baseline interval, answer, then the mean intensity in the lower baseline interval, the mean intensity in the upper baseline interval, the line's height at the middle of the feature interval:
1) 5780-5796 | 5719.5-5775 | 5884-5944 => 0.05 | 4.51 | 4.21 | 4.44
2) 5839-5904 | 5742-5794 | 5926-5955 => 0.03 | 4.54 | 4.24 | 4.36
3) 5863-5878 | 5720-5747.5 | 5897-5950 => -0.05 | 4.34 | 4.23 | 4.26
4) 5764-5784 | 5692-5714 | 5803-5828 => -0.05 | 4.17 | 4.06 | 4.1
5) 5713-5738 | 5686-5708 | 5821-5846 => 0.03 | 4.46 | 4.15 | 4.39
